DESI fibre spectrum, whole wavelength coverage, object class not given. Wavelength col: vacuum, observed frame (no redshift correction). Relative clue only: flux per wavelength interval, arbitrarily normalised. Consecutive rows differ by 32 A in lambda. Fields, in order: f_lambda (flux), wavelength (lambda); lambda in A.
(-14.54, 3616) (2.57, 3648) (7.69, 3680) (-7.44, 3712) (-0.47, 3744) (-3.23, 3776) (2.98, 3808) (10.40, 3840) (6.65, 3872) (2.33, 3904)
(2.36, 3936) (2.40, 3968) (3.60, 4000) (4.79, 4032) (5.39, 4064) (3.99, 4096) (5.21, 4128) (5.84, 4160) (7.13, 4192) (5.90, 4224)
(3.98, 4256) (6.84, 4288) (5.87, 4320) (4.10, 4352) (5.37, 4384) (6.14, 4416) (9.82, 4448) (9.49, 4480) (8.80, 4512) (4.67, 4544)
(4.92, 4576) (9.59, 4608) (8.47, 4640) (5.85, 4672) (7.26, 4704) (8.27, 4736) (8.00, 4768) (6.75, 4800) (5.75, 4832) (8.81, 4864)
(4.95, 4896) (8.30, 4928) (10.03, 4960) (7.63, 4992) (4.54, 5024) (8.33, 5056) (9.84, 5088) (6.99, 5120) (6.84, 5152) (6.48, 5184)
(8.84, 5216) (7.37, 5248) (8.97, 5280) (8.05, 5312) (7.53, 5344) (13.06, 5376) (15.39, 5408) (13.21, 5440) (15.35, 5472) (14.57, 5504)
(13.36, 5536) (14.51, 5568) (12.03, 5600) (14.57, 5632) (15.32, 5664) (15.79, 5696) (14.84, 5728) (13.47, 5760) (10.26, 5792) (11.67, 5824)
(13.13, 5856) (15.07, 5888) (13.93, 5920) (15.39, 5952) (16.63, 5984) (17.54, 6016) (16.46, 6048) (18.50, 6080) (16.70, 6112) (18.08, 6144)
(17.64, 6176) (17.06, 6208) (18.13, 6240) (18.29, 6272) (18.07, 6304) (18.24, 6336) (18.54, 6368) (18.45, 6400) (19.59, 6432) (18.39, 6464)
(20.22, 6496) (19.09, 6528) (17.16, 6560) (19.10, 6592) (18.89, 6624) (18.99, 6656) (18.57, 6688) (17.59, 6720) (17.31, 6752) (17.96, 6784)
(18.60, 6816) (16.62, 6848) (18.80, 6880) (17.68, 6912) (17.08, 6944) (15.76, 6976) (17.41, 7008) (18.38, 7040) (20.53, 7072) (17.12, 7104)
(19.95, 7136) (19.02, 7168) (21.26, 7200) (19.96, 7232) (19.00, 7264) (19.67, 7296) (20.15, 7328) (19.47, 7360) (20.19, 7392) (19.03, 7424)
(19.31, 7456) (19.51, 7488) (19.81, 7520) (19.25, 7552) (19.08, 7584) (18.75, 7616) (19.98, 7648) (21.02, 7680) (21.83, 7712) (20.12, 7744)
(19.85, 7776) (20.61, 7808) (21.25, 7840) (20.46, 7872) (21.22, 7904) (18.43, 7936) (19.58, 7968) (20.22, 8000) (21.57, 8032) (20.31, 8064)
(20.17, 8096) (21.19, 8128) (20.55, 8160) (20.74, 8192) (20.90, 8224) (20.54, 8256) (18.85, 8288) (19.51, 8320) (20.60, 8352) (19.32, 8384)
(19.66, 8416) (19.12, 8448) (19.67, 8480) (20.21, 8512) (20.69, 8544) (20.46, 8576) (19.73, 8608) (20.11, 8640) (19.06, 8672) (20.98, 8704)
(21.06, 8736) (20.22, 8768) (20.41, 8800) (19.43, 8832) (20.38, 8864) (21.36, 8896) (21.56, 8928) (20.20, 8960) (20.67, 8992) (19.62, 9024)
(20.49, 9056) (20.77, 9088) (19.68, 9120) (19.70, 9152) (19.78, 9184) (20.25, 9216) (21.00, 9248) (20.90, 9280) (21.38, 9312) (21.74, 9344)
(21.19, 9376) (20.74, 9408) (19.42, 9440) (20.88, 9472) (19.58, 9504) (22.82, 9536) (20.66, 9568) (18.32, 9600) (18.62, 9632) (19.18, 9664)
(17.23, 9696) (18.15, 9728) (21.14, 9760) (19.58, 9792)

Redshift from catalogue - 0.35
